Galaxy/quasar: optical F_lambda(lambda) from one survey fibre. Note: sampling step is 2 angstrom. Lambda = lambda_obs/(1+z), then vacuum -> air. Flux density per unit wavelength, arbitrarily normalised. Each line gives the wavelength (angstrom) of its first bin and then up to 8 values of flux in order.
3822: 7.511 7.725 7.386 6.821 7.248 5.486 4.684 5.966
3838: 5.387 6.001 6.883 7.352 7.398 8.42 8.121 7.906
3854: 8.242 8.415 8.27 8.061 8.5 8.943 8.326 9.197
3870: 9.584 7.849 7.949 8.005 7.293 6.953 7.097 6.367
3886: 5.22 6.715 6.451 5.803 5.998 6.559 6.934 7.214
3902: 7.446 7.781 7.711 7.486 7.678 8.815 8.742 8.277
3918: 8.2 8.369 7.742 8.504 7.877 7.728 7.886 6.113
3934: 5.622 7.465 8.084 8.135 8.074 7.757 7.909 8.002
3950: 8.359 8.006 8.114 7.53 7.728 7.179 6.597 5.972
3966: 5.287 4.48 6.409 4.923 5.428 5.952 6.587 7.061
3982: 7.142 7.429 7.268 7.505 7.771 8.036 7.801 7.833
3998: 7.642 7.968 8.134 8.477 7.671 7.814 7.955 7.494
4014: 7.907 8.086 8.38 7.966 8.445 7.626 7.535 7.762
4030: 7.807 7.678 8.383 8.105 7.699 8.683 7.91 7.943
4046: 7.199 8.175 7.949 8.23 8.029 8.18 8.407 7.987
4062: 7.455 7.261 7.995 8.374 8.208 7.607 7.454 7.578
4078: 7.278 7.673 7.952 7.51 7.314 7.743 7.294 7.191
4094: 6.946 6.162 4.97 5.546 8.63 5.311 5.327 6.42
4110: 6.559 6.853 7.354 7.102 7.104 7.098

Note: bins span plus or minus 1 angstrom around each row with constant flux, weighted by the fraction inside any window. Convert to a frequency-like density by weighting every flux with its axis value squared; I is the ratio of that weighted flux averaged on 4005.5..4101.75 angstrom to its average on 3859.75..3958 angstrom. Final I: 1.08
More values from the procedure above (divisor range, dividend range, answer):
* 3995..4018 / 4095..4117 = 0.85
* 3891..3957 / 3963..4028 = 0.99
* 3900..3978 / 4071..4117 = 1.02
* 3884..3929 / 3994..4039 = 1.13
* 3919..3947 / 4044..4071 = 1.11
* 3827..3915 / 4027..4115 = 1.12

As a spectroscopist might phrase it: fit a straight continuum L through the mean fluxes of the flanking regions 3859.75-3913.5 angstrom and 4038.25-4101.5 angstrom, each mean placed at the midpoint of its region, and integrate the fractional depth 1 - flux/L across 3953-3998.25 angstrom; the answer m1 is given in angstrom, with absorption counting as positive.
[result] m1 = 4.09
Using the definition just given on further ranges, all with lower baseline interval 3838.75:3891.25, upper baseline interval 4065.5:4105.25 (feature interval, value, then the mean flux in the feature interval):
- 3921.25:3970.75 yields 1.3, 7.3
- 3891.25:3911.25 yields 1.3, 7.1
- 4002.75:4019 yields -1.4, 7.98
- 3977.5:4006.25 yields -0.9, 7.64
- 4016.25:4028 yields -1.0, 7.98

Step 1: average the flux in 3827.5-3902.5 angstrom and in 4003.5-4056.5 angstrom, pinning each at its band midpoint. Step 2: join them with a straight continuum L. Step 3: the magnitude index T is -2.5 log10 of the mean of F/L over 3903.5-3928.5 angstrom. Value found -0.087 mag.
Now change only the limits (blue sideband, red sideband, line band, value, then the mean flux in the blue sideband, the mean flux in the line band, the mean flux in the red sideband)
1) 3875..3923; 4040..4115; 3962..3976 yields 0.30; 7.29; 5.54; 7.37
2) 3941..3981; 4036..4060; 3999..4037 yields -0.05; 6.87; 7.96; 8.04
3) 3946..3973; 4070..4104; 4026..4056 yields -0.13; 6.85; 7.96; 7.15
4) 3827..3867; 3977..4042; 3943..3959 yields -0.04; 7.32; 7.93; 7.8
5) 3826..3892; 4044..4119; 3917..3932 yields -0.08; 7.32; 7.92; 7.31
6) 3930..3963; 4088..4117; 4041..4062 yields -0.16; 7.55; 7.97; 6.59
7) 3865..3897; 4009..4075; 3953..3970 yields 0.15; 7.21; 6.6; 7.94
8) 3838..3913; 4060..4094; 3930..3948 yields 0.01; 7.51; 7.46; 7.61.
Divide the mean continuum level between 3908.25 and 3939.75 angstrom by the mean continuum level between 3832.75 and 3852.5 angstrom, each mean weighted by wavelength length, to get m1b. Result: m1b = 1.15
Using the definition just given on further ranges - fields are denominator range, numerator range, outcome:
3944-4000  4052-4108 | 1.03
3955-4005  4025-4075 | 1.14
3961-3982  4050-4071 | 1.35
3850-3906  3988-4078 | 1.05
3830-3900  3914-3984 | 1.00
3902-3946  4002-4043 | 1.02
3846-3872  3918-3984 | 0.85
